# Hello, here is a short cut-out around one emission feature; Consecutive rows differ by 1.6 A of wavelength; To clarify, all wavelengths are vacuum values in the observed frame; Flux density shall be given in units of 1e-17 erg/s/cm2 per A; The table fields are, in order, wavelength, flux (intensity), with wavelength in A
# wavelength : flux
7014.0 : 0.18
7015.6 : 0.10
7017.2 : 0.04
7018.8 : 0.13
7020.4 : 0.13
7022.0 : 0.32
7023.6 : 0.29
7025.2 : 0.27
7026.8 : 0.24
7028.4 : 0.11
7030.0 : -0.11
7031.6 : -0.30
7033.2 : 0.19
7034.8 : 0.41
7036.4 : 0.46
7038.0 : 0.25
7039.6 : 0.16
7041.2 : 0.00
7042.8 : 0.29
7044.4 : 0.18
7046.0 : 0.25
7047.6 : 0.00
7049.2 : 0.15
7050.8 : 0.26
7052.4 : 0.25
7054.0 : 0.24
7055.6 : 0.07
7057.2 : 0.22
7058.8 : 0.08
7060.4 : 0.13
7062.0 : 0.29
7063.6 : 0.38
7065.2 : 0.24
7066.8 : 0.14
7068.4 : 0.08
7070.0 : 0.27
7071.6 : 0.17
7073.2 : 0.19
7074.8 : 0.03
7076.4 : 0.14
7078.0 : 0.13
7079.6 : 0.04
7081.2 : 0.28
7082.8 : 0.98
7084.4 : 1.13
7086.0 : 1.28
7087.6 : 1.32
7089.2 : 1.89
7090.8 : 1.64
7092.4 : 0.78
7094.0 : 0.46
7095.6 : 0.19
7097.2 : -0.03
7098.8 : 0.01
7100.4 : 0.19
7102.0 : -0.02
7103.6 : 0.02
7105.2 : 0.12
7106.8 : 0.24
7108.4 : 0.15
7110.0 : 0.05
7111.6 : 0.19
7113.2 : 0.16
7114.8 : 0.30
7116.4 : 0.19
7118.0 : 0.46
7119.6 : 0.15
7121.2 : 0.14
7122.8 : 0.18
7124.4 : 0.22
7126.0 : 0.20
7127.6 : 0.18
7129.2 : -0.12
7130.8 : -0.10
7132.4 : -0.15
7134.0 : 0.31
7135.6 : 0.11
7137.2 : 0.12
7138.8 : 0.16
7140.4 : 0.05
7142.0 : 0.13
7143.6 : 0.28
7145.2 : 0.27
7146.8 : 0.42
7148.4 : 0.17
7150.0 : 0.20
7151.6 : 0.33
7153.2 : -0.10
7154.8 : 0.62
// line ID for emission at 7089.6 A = [O II] 3727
